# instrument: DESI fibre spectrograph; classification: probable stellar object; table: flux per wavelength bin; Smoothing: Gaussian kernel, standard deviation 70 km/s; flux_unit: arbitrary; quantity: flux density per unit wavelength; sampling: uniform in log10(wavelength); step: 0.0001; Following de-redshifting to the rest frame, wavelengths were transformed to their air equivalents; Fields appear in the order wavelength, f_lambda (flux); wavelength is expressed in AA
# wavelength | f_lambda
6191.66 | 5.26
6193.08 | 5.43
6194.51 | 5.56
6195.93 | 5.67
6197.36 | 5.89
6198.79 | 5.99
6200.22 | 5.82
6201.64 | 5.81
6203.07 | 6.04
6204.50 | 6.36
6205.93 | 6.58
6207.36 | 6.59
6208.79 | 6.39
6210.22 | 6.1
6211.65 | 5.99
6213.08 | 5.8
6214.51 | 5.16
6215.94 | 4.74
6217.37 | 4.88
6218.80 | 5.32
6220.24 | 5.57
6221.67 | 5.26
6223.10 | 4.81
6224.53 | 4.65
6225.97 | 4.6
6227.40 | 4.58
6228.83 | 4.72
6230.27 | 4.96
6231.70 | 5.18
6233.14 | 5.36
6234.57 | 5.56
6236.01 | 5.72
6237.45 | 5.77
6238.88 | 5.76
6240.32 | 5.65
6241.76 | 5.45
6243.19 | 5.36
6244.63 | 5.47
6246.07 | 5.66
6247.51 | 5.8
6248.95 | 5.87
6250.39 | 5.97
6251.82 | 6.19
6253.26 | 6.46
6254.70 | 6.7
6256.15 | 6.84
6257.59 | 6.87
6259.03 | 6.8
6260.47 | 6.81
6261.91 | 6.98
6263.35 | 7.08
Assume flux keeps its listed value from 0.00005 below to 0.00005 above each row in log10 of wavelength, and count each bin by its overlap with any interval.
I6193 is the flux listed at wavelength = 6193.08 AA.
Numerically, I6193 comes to 5.43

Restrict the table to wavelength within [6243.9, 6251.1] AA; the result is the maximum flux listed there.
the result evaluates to 5.97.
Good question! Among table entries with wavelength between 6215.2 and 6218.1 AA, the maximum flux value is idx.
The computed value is 4.88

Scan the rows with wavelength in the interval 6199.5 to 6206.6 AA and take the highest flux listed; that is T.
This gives 6.58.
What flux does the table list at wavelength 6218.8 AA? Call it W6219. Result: 5.32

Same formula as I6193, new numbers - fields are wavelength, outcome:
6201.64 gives 5.81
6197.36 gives 5.89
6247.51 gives 5.8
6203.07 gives 6.04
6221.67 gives 5.26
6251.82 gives 6.19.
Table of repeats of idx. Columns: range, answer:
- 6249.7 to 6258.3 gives 6.87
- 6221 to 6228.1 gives 5.26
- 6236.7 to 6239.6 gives 5.77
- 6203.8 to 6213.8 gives 6.59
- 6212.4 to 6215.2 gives 5.8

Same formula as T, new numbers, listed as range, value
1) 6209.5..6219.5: 6.1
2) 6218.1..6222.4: 5.57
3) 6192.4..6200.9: 5.99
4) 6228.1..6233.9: 5.36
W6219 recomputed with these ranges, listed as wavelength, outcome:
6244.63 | 5.47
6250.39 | 5.97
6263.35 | 7.08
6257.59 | 6.87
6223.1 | 4.81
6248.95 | 5.87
